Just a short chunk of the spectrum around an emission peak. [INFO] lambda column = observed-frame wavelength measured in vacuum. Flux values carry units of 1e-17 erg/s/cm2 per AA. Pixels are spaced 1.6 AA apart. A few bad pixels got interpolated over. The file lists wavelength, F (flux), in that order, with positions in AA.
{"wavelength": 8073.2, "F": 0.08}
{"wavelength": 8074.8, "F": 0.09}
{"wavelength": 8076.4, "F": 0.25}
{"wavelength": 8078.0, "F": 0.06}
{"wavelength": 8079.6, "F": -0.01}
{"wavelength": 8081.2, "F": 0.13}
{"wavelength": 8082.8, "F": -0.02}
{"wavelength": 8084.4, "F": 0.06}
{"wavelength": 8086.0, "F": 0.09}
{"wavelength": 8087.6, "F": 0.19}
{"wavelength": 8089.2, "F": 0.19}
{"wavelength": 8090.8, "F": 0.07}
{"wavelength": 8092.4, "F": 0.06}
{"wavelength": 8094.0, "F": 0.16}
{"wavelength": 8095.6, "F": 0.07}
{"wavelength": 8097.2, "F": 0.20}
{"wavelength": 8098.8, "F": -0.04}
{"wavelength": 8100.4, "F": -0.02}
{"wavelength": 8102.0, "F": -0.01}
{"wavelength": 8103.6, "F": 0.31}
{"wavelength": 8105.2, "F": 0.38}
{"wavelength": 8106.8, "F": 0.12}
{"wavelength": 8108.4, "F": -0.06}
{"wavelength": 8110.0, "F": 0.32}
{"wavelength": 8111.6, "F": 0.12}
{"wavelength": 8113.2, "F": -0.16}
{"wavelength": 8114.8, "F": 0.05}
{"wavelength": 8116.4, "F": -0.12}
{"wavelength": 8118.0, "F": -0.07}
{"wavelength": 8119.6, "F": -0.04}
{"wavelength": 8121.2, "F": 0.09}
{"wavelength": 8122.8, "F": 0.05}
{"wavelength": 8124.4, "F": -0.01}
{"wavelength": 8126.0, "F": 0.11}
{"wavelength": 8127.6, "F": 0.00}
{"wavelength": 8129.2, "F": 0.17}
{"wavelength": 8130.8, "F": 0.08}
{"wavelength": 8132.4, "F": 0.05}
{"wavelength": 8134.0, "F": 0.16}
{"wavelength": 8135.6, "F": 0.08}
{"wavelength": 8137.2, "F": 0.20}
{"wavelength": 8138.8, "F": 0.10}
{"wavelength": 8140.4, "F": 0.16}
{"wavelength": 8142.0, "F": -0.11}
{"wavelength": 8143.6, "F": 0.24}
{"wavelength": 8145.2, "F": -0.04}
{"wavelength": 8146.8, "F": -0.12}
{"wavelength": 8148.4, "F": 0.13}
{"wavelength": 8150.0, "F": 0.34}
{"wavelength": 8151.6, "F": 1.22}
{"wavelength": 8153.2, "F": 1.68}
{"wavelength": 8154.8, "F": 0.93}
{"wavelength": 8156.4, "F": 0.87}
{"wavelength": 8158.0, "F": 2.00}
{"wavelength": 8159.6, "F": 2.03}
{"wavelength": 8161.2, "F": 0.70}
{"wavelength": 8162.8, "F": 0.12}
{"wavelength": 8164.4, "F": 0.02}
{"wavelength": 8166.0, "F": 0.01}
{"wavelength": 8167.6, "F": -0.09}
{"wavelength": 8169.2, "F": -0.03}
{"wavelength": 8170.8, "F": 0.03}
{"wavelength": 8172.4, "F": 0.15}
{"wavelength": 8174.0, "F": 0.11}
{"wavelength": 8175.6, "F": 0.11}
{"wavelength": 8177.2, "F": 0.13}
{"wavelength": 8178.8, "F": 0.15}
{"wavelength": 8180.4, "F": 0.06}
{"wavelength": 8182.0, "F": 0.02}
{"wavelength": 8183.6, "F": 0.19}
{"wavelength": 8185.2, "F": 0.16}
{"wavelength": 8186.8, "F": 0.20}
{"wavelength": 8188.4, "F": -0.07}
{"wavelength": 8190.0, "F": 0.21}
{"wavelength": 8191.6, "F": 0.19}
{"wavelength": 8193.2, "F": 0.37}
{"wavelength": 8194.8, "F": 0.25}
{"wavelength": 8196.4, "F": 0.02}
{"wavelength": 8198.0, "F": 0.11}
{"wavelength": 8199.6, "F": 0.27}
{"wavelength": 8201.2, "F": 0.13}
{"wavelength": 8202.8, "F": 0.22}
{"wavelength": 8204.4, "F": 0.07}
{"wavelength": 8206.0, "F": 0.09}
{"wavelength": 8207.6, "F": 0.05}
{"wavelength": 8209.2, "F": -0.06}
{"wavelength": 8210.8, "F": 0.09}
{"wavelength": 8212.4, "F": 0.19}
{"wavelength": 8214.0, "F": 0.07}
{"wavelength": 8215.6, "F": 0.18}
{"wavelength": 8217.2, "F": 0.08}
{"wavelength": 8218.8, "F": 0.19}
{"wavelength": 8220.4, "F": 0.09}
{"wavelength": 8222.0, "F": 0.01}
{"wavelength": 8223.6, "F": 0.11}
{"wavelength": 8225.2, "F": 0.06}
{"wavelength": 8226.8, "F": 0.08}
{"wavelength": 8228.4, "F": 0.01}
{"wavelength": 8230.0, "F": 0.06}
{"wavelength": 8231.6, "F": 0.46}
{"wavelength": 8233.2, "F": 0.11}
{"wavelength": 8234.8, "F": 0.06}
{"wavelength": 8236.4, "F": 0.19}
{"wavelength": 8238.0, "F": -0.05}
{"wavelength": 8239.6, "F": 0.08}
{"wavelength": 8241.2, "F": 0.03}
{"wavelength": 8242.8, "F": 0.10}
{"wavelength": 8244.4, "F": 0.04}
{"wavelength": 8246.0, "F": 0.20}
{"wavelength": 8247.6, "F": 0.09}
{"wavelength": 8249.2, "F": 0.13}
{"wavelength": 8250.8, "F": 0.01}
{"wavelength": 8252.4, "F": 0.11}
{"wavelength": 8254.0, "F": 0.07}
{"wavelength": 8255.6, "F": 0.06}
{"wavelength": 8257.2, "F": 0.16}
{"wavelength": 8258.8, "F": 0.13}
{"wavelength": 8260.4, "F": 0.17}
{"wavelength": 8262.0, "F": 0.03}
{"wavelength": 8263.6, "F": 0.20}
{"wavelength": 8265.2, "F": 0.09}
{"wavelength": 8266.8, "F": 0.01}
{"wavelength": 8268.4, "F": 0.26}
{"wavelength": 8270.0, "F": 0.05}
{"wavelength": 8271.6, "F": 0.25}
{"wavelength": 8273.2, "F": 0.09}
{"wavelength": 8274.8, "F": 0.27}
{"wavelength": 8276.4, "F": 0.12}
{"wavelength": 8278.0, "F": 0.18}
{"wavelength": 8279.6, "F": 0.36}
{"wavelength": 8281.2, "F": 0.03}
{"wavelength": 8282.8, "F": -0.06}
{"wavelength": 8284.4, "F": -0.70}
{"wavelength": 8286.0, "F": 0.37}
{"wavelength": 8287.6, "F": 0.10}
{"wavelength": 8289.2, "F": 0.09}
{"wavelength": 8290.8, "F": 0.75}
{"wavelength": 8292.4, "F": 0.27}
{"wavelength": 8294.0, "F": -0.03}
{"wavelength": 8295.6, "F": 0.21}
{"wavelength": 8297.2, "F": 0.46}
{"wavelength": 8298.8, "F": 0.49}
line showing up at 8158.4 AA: [O II]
